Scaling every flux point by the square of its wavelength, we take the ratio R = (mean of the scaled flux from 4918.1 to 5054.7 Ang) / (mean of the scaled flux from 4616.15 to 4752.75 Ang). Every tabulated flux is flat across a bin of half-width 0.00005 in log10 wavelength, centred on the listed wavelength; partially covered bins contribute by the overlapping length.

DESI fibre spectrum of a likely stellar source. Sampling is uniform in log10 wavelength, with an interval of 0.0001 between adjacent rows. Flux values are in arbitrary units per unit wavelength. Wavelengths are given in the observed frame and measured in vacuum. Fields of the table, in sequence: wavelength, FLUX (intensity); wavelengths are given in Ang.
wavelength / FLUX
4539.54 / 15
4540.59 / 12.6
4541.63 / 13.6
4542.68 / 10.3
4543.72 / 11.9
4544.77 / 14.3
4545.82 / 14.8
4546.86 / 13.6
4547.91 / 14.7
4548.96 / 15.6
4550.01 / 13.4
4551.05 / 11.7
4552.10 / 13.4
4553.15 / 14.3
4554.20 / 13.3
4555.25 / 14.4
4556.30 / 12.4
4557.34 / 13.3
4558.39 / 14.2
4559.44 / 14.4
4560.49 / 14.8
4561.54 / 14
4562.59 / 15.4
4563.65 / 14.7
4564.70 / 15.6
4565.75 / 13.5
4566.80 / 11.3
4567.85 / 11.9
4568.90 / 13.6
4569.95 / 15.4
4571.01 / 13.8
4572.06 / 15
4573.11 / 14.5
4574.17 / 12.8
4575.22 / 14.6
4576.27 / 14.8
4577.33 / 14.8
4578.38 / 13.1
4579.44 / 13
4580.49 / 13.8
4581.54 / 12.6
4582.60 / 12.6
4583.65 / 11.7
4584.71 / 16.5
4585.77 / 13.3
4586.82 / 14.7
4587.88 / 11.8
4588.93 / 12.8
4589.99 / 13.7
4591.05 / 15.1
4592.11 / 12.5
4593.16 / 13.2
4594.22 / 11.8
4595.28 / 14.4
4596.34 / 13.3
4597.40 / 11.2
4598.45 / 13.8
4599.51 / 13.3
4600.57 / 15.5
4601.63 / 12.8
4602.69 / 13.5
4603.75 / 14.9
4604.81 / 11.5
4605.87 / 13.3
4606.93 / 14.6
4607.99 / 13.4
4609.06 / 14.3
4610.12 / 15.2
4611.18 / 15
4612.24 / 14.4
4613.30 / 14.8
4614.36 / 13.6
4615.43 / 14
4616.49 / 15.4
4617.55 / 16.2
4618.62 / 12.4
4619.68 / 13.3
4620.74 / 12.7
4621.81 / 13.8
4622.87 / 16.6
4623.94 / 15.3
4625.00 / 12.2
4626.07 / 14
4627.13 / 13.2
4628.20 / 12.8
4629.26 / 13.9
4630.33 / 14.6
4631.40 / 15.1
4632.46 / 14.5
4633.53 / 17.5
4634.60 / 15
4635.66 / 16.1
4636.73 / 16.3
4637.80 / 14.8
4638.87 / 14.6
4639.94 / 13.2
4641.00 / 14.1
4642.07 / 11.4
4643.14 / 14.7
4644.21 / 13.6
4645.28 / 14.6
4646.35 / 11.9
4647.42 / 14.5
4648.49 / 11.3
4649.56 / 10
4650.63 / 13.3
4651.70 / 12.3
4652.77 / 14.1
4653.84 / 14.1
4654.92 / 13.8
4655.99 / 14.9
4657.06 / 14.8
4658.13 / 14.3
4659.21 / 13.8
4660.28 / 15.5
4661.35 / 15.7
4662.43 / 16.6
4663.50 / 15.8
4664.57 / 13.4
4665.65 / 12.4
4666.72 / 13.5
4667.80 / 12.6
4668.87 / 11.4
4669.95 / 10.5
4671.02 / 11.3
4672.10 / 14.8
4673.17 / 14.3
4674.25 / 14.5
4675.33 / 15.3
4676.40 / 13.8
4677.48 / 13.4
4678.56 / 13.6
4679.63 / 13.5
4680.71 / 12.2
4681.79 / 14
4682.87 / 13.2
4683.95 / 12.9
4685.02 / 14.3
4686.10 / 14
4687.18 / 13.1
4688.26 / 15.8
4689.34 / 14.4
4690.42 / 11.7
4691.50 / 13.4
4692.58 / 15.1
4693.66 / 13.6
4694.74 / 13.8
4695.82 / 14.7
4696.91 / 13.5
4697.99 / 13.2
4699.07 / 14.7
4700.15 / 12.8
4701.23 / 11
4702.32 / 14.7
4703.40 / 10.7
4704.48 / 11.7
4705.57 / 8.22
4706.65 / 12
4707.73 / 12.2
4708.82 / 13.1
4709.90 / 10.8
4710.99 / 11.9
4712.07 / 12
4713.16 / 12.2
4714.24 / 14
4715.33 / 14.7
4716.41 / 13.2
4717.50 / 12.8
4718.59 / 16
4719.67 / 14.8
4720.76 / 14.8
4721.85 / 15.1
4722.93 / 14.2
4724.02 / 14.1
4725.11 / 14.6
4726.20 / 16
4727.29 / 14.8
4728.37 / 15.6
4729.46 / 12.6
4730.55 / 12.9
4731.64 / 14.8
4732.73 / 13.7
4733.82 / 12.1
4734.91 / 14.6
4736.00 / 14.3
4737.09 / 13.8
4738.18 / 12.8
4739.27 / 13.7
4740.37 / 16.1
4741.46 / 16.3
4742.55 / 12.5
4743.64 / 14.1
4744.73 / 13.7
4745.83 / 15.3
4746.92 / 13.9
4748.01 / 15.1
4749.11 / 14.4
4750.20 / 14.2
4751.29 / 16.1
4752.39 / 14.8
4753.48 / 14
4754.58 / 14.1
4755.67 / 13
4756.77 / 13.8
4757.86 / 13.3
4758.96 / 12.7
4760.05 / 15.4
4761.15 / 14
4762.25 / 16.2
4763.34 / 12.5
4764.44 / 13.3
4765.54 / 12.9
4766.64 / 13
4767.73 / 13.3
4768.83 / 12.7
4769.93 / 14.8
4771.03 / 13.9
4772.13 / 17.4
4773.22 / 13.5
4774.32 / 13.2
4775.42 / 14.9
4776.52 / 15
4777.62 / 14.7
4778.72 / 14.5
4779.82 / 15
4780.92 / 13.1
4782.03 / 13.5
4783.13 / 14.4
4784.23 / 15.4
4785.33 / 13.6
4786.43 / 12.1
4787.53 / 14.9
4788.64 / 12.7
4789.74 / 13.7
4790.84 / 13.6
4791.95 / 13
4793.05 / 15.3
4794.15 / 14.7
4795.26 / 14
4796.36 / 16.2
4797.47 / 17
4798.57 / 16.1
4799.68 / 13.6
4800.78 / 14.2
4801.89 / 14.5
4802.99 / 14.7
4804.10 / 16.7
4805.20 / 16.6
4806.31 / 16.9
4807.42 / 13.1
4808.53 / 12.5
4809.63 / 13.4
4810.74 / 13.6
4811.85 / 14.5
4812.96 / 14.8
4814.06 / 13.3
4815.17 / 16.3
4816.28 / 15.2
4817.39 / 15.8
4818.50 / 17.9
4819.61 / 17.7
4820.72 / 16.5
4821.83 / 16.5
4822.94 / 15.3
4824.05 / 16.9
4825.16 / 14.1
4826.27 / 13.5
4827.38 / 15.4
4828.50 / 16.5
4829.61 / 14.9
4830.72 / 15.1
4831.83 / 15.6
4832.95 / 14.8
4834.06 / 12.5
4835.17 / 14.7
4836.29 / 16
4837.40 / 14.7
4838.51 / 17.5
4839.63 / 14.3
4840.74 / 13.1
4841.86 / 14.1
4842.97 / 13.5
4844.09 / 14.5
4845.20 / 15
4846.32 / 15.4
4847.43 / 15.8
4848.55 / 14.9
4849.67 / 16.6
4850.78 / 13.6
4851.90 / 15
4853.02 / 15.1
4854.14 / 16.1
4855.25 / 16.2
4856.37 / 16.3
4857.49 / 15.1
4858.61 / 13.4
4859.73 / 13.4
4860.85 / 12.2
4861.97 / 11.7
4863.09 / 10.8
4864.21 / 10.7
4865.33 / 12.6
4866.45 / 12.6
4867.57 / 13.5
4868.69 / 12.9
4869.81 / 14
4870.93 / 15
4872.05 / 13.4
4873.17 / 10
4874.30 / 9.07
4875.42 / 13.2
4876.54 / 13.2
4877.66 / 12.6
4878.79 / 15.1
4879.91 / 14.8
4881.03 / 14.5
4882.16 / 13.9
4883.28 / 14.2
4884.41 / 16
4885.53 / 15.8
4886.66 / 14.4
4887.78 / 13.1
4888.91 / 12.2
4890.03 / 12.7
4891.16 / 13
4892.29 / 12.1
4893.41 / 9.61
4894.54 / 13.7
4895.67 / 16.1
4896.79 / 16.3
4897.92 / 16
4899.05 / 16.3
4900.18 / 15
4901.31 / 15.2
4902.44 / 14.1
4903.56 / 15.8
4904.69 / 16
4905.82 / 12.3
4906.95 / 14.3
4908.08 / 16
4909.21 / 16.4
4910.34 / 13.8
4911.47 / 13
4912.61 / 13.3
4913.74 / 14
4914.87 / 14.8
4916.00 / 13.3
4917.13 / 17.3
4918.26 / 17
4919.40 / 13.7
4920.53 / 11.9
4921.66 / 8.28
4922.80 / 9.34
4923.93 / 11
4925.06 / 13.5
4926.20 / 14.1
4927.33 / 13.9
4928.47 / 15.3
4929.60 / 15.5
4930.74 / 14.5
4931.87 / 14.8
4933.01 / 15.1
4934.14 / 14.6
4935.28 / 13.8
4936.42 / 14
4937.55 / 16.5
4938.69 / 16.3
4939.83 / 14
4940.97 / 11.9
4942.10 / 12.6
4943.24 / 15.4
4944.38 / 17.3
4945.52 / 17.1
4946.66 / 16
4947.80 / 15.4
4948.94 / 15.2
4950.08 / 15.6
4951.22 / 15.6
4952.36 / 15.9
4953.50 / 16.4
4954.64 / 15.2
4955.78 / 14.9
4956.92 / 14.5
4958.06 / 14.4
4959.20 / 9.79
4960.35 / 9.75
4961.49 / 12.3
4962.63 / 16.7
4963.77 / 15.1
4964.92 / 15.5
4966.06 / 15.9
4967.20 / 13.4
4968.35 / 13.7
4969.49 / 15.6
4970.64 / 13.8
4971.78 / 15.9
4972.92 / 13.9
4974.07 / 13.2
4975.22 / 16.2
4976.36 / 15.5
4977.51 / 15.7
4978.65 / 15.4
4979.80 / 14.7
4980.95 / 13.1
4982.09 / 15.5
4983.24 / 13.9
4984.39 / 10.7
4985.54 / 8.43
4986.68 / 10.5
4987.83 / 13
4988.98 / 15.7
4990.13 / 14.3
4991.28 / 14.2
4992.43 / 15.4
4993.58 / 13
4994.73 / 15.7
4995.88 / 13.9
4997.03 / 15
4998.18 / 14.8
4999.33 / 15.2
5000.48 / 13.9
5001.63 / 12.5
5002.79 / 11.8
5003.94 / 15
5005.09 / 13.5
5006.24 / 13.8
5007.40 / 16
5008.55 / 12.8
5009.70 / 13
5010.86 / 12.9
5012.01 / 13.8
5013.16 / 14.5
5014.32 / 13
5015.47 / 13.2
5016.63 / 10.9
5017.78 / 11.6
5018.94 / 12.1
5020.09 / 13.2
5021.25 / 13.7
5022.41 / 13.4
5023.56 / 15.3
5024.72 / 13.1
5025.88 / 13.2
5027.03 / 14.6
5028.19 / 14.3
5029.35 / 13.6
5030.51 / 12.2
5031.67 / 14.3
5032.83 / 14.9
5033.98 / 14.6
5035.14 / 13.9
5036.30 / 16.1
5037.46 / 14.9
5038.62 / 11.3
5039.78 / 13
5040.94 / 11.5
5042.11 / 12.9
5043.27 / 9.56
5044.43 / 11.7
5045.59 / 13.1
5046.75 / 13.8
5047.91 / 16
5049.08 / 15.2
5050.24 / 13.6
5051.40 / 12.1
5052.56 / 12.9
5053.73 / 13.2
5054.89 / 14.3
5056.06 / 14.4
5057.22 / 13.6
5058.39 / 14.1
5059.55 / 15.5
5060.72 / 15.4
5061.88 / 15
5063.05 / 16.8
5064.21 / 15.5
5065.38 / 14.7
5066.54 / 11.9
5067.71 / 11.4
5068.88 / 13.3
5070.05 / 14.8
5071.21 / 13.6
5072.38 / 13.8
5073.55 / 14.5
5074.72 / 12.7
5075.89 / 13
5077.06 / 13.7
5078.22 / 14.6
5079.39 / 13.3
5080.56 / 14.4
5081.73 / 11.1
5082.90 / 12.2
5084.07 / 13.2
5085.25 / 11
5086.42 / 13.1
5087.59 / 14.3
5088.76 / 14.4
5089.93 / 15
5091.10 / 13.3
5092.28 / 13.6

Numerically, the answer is 1.14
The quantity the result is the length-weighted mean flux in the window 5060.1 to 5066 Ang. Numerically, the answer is 15.5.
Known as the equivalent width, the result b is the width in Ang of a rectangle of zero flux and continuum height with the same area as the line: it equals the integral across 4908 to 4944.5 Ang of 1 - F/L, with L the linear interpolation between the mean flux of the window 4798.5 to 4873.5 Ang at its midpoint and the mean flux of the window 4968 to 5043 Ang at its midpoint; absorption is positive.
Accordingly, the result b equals 0.20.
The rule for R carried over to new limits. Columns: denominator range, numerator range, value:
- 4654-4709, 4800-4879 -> 1.14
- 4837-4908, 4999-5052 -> 1.02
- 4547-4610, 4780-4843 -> 1.20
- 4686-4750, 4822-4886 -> 1.10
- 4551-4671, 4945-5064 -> 1.19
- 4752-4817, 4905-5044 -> 1.06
